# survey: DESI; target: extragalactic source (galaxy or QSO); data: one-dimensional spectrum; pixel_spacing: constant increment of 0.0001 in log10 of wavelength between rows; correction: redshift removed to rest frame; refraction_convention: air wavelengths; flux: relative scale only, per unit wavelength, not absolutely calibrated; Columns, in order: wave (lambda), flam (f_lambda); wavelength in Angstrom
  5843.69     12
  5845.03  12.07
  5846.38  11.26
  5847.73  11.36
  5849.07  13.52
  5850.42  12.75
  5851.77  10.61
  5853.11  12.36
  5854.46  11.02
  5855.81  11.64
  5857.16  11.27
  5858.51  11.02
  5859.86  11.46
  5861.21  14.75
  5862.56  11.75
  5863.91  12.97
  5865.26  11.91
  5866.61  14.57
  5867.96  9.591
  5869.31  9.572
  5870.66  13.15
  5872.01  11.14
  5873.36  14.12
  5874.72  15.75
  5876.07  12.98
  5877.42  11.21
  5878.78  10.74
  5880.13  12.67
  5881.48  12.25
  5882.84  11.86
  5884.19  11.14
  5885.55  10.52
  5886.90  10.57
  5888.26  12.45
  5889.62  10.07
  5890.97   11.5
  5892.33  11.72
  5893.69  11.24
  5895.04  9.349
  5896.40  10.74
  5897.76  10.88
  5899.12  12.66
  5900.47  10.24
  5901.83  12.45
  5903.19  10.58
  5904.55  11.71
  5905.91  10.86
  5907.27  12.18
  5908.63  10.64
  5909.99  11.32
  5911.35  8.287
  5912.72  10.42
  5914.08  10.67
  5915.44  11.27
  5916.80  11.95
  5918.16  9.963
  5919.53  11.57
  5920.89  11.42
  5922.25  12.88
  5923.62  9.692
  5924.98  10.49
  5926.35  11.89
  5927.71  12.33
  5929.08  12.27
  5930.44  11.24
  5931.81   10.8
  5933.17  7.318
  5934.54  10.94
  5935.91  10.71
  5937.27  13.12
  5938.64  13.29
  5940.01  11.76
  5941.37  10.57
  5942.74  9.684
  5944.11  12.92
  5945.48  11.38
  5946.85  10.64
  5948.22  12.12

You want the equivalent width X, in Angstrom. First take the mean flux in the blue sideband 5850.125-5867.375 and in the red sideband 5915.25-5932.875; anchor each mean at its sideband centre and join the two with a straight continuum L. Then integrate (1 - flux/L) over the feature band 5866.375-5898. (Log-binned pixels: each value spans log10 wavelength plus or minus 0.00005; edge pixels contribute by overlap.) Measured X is 0.5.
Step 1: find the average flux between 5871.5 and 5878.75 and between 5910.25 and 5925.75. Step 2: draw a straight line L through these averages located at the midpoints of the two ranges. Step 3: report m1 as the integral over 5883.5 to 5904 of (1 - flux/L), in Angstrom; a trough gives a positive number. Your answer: 1.5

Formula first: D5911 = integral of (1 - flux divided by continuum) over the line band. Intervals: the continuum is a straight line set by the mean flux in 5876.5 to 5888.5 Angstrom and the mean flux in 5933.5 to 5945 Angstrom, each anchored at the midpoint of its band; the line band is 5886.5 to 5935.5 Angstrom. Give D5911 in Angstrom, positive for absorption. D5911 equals 2.0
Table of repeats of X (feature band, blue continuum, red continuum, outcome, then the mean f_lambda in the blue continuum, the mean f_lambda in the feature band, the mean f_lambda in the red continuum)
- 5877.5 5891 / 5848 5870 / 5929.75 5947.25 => 0.35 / 11.9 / 11.4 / 11.1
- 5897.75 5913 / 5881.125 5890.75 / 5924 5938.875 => 0.26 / 11.2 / 11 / 11.2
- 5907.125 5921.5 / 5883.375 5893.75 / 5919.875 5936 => 0.31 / 11.2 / 10.8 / 11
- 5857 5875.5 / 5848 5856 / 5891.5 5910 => -1.03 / 12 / 12.4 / 11.2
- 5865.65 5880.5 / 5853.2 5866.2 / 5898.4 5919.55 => -0.68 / 12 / 12.3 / 11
